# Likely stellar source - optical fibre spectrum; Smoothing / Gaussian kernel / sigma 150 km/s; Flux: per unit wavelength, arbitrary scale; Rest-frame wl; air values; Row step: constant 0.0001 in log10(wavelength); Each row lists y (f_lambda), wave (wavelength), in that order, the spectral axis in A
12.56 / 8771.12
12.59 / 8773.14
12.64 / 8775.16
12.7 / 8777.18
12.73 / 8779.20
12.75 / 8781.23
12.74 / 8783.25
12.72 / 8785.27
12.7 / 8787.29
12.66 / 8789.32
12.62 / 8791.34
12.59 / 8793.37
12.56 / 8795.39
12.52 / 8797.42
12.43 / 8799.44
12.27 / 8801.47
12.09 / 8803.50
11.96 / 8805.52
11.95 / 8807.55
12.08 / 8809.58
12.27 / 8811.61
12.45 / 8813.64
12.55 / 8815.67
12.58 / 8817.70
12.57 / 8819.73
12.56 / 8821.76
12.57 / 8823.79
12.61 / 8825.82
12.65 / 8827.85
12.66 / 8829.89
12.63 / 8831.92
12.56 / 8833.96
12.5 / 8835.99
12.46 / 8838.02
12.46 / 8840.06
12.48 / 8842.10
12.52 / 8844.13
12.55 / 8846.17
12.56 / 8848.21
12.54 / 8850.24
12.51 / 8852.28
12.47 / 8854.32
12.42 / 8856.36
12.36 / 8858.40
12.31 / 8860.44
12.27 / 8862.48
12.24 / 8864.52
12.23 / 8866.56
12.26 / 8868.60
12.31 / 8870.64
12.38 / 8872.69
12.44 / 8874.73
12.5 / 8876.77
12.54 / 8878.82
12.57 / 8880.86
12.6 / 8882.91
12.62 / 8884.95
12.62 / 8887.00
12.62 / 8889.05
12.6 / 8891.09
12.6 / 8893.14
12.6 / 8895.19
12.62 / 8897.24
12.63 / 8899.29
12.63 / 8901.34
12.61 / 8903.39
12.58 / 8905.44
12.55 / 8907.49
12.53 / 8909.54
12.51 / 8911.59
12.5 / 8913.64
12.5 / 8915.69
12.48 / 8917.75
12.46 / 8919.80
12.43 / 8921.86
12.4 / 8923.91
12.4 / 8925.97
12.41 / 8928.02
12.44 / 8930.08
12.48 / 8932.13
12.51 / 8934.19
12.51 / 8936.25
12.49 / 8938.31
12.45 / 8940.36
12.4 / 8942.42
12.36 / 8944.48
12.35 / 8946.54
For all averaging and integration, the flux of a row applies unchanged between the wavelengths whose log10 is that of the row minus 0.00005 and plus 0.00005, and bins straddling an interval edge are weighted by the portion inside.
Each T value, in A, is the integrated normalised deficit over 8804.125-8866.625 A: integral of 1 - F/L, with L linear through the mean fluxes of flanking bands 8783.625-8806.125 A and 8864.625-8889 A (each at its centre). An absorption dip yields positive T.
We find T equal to 0.2 A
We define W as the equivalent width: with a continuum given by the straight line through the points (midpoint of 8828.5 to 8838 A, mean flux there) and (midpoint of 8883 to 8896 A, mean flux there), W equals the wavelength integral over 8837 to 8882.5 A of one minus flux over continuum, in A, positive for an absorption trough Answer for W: 0.59 A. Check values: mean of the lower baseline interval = 12.6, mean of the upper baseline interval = 12.6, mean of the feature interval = 12.4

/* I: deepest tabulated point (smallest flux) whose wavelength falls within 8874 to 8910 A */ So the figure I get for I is 12.44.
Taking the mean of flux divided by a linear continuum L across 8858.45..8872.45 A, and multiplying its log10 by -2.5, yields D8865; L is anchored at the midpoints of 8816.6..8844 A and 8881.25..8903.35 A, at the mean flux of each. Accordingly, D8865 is 0.027 mag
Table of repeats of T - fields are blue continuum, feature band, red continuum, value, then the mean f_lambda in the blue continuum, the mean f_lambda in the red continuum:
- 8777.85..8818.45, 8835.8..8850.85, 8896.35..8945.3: 0.0 A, 12.5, 12.5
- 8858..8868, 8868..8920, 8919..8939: -0.7 A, 12.3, 12.4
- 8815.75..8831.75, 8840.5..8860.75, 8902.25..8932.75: 0.1 A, 12.6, 12.5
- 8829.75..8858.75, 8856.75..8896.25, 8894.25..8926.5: 0.2 A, 12.5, 12.5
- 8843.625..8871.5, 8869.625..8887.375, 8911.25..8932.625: -0.1 A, 12.4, 12.5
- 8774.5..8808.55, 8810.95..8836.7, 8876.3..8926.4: -0.1 A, 12.5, 12.5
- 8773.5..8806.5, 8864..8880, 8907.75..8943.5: 0.2 A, 12.5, 12.5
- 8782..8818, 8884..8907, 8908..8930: -0.3 A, 12.4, 12.5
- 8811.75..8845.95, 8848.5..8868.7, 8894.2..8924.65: 0.3 A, 12.5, 12.5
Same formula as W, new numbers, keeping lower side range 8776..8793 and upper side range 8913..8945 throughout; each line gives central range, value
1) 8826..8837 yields 0.01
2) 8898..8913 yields -0.10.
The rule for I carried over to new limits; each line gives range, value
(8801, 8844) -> 11.95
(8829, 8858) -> 12.42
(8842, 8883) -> 12.23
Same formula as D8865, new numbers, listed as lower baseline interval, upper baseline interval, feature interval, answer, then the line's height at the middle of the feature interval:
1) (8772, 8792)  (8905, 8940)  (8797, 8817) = 0.034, 12.6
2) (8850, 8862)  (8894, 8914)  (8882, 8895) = -0.007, 12.5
